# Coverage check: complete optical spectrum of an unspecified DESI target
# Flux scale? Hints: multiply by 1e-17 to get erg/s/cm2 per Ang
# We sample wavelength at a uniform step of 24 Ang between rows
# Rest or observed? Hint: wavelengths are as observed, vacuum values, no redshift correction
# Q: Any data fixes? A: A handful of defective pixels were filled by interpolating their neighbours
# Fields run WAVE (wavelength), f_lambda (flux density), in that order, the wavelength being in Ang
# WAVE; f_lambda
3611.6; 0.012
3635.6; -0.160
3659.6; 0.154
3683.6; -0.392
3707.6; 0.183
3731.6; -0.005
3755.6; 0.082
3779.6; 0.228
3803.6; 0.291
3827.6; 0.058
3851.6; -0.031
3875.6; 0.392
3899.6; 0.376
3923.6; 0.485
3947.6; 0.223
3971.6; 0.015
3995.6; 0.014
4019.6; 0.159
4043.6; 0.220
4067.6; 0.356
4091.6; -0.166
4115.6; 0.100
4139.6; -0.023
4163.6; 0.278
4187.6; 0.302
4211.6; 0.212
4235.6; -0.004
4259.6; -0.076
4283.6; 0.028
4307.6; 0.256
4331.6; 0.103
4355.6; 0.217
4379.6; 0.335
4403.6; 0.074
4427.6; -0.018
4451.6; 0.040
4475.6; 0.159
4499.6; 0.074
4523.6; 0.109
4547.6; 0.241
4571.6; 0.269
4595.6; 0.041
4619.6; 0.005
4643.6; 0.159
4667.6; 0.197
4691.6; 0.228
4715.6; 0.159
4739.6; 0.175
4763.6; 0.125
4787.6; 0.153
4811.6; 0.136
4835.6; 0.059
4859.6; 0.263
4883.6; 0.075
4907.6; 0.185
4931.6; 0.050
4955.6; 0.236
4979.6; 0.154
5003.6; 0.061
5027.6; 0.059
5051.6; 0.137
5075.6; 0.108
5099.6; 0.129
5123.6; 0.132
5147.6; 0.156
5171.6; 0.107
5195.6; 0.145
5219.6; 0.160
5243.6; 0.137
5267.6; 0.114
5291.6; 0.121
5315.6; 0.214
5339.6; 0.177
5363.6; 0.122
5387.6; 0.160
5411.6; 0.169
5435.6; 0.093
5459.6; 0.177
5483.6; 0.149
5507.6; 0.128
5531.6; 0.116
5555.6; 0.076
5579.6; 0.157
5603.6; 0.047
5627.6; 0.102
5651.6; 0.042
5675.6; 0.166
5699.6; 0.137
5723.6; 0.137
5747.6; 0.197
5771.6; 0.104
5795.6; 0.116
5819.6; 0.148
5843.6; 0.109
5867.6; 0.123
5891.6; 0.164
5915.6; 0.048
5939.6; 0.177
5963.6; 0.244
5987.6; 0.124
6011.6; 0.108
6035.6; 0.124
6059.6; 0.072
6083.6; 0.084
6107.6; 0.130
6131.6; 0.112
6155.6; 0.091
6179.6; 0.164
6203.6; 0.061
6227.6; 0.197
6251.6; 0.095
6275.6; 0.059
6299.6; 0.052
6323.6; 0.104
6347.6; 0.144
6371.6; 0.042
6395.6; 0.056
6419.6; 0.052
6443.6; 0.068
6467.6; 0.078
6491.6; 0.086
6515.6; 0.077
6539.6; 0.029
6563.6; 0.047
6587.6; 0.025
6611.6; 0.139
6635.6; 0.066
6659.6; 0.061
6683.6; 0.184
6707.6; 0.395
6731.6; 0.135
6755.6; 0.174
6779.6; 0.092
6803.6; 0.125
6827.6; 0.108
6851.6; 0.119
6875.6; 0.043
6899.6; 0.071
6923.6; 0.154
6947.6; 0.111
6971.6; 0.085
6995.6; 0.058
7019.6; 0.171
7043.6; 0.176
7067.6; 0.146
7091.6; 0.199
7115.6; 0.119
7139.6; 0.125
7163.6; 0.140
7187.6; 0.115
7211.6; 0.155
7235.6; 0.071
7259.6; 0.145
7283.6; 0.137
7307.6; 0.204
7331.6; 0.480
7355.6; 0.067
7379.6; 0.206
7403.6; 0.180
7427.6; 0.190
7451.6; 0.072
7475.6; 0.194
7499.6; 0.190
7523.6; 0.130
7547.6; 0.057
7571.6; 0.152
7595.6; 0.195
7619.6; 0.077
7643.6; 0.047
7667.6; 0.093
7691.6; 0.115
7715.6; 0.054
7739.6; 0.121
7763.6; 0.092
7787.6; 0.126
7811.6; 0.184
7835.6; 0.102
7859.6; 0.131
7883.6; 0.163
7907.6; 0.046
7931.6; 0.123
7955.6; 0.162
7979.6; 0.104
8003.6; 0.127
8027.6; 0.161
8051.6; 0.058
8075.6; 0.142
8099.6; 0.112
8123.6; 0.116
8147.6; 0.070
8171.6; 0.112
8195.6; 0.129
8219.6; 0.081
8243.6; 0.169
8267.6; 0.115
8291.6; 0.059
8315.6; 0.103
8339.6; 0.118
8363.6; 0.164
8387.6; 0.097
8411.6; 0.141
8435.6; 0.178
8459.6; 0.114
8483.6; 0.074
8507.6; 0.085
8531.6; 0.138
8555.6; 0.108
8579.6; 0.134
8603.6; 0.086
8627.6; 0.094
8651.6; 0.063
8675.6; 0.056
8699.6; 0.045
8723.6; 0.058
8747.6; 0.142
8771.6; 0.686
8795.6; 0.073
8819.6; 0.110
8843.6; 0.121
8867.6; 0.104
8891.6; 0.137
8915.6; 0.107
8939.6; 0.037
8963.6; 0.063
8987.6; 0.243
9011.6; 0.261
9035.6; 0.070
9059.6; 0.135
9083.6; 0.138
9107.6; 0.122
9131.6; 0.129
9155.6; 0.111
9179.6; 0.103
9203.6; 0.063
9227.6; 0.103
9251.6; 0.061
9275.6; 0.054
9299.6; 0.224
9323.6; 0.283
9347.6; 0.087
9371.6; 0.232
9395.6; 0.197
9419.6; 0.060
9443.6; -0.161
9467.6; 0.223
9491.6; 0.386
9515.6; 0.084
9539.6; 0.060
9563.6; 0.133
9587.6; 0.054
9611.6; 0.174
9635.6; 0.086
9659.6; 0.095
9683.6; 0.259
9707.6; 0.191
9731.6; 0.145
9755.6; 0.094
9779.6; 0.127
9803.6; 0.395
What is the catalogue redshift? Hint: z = 0.797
